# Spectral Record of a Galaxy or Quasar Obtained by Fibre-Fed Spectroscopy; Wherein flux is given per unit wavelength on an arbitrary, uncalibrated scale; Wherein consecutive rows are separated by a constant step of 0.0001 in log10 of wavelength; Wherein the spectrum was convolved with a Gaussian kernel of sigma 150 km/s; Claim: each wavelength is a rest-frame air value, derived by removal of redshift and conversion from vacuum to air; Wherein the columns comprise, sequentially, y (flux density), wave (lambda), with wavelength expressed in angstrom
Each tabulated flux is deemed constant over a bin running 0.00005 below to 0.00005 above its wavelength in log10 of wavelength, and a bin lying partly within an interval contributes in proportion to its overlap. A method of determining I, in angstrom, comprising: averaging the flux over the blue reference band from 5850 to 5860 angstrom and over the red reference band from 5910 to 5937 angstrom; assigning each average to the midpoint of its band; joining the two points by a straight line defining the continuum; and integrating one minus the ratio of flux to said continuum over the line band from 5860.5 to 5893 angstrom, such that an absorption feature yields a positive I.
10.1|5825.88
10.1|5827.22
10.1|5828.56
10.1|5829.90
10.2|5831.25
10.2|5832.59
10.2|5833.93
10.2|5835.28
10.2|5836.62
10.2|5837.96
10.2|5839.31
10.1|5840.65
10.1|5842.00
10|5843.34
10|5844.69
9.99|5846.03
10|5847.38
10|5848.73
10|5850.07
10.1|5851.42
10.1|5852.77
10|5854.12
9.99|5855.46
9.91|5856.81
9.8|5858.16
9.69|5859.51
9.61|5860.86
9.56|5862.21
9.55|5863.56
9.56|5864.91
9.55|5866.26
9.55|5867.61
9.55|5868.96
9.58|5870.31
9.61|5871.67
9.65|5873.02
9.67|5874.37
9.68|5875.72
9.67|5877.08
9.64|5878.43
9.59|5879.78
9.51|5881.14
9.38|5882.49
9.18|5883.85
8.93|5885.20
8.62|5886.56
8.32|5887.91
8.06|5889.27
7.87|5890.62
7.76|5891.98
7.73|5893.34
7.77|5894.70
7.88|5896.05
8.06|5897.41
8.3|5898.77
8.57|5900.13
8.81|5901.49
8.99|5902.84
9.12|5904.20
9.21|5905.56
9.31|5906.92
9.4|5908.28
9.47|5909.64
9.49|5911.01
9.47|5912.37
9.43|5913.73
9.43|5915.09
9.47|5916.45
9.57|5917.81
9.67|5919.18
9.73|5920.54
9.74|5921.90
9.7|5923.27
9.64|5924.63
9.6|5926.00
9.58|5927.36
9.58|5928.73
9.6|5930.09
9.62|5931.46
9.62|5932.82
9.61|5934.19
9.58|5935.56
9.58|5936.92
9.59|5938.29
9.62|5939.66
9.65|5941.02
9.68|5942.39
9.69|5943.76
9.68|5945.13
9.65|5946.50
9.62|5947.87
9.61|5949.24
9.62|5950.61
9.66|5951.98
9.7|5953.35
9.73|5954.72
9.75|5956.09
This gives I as 2.0 angstrom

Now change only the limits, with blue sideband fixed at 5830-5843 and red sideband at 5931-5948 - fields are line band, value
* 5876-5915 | 4.0 angstrom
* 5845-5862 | 0.3 angstrom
